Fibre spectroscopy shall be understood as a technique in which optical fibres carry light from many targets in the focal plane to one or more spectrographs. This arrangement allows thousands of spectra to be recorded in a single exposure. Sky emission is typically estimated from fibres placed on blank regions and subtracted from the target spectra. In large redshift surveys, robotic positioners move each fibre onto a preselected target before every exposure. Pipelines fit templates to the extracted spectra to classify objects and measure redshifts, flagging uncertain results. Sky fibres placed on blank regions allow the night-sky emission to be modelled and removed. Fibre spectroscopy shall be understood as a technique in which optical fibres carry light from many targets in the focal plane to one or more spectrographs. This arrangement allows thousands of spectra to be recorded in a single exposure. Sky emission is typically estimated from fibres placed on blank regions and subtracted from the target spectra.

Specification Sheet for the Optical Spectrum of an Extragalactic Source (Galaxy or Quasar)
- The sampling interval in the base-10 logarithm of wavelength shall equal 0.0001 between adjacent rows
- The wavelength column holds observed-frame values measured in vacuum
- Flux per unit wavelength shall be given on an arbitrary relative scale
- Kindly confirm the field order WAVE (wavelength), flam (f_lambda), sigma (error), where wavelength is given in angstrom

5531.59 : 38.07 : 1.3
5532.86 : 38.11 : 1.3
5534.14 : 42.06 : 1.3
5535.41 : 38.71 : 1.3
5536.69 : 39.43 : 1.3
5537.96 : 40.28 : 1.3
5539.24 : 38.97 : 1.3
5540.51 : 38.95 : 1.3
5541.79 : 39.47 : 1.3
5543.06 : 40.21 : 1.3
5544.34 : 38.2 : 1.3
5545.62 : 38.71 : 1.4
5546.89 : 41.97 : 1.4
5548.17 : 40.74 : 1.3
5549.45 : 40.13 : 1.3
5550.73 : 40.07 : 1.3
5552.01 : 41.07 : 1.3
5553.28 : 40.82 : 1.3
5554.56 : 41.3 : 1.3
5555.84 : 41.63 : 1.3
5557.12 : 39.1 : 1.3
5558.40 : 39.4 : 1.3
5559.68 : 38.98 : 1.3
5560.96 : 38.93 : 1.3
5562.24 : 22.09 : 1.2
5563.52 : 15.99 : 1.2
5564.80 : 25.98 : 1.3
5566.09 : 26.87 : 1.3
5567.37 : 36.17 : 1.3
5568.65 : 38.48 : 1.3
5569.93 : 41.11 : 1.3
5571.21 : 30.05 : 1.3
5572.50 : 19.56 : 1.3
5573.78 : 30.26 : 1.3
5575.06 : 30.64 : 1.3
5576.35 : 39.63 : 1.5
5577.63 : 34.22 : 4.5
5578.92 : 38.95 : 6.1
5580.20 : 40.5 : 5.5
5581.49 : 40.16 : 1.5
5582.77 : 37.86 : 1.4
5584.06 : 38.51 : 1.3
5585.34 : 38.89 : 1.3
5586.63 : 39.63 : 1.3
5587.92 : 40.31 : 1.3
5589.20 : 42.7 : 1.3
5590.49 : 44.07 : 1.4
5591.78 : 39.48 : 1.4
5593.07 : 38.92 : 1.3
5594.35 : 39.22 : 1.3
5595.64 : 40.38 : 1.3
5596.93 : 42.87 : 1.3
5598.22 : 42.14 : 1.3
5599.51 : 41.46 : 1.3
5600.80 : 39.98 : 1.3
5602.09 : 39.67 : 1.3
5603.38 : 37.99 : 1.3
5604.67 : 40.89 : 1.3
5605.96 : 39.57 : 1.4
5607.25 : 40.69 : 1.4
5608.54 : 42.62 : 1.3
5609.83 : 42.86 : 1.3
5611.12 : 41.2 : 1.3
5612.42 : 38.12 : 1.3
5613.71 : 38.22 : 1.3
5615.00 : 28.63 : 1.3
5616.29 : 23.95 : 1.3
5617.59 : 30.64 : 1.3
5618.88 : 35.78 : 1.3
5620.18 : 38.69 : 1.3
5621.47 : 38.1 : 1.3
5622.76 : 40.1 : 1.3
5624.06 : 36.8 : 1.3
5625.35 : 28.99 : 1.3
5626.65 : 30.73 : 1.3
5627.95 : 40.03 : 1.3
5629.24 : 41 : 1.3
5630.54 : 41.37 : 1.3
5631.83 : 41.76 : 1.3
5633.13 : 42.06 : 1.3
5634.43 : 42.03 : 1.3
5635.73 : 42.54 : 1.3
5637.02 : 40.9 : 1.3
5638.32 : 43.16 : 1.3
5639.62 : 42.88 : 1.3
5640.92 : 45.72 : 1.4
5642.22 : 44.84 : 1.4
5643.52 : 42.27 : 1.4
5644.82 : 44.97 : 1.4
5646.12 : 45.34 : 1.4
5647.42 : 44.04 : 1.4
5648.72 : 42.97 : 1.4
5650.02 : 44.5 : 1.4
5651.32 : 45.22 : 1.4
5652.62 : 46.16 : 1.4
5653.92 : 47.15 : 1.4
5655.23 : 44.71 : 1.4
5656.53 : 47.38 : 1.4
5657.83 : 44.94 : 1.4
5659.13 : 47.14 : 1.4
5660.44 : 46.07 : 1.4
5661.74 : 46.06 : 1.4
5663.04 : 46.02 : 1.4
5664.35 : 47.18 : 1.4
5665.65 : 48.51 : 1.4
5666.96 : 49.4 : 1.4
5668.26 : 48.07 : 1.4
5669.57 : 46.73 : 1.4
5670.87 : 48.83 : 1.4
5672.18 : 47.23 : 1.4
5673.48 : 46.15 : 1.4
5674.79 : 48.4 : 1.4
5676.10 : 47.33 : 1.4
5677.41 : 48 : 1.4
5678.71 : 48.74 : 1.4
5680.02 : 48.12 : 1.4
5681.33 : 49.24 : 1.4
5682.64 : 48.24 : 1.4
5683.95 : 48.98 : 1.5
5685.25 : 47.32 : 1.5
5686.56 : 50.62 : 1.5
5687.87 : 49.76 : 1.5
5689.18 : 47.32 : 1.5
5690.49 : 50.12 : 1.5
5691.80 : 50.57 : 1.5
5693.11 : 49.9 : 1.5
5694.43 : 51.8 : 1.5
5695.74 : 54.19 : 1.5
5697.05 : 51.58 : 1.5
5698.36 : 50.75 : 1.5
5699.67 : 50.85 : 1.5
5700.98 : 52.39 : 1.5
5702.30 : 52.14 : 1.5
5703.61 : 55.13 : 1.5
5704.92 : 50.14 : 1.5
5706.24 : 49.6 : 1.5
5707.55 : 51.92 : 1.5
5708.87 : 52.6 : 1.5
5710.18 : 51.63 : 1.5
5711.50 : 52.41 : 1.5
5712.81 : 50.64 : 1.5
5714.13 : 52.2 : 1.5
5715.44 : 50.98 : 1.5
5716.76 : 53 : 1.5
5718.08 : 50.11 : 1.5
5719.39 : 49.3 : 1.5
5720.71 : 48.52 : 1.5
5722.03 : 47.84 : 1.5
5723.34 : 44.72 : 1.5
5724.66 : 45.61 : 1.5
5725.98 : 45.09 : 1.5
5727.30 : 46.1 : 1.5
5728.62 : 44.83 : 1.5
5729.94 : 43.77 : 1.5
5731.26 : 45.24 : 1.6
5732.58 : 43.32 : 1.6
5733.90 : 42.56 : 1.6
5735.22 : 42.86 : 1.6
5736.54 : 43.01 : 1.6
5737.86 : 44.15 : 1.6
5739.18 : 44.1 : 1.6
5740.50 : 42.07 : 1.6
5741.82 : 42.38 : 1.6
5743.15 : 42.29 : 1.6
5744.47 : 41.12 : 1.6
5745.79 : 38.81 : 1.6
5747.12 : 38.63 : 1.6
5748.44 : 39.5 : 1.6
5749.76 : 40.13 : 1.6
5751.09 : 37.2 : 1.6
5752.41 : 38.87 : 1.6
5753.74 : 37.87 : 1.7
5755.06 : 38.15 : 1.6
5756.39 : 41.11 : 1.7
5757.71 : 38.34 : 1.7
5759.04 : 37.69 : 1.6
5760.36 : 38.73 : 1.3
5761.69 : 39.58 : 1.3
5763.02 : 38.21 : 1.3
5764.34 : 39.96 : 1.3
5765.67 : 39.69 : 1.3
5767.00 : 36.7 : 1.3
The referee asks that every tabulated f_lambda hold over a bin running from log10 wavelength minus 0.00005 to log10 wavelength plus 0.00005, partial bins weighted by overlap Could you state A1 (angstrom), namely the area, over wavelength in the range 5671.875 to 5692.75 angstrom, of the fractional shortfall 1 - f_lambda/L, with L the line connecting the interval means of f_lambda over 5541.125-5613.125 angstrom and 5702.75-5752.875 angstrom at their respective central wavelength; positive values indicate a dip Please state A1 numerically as -2.43 angstrom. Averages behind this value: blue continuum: 37.9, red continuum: 45.9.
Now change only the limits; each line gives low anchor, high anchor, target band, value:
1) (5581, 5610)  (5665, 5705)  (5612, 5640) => 3.91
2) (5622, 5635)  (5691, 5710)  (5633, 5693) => -2.35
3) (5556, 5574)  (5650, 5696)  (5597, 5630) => 1.13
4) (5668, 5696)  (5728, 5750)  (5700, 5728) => -3.04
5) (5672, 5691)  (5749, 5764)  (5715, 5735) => -1.75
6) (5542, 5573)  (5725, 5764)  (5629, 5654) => -3.41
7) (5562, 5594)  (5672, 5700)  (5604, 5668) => 1.84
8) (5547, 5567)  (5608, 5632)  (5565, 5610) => -2.29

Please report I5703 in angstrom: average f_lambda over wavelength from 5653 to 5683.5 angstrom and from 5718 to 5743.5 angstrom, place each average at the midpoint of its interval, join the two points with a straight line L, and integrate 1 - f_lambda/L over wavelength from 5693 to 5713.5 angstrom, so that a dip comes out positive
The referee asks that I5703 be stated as -2.6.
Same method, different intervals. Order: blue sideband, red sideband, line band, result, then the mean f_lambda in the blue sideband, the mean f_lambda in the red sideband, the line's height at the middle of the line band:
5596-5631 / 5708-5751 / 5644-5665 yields -2.6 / 37.9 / 45.5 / 40.6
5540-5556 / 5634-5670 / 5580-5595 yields 0.8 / 40.2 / 45.3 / 42.1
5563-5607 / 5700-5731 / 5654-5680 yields -1.4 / 37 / 49.5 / 44.9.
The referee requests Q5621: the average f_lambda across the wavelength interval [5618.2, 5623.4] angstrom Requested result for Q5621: 38.2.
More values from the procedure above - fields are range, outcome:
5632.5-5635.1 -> 42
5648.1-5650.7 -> 43.8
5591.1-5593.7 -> 39.2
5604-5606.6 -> 40.2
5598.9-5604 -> 39.8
